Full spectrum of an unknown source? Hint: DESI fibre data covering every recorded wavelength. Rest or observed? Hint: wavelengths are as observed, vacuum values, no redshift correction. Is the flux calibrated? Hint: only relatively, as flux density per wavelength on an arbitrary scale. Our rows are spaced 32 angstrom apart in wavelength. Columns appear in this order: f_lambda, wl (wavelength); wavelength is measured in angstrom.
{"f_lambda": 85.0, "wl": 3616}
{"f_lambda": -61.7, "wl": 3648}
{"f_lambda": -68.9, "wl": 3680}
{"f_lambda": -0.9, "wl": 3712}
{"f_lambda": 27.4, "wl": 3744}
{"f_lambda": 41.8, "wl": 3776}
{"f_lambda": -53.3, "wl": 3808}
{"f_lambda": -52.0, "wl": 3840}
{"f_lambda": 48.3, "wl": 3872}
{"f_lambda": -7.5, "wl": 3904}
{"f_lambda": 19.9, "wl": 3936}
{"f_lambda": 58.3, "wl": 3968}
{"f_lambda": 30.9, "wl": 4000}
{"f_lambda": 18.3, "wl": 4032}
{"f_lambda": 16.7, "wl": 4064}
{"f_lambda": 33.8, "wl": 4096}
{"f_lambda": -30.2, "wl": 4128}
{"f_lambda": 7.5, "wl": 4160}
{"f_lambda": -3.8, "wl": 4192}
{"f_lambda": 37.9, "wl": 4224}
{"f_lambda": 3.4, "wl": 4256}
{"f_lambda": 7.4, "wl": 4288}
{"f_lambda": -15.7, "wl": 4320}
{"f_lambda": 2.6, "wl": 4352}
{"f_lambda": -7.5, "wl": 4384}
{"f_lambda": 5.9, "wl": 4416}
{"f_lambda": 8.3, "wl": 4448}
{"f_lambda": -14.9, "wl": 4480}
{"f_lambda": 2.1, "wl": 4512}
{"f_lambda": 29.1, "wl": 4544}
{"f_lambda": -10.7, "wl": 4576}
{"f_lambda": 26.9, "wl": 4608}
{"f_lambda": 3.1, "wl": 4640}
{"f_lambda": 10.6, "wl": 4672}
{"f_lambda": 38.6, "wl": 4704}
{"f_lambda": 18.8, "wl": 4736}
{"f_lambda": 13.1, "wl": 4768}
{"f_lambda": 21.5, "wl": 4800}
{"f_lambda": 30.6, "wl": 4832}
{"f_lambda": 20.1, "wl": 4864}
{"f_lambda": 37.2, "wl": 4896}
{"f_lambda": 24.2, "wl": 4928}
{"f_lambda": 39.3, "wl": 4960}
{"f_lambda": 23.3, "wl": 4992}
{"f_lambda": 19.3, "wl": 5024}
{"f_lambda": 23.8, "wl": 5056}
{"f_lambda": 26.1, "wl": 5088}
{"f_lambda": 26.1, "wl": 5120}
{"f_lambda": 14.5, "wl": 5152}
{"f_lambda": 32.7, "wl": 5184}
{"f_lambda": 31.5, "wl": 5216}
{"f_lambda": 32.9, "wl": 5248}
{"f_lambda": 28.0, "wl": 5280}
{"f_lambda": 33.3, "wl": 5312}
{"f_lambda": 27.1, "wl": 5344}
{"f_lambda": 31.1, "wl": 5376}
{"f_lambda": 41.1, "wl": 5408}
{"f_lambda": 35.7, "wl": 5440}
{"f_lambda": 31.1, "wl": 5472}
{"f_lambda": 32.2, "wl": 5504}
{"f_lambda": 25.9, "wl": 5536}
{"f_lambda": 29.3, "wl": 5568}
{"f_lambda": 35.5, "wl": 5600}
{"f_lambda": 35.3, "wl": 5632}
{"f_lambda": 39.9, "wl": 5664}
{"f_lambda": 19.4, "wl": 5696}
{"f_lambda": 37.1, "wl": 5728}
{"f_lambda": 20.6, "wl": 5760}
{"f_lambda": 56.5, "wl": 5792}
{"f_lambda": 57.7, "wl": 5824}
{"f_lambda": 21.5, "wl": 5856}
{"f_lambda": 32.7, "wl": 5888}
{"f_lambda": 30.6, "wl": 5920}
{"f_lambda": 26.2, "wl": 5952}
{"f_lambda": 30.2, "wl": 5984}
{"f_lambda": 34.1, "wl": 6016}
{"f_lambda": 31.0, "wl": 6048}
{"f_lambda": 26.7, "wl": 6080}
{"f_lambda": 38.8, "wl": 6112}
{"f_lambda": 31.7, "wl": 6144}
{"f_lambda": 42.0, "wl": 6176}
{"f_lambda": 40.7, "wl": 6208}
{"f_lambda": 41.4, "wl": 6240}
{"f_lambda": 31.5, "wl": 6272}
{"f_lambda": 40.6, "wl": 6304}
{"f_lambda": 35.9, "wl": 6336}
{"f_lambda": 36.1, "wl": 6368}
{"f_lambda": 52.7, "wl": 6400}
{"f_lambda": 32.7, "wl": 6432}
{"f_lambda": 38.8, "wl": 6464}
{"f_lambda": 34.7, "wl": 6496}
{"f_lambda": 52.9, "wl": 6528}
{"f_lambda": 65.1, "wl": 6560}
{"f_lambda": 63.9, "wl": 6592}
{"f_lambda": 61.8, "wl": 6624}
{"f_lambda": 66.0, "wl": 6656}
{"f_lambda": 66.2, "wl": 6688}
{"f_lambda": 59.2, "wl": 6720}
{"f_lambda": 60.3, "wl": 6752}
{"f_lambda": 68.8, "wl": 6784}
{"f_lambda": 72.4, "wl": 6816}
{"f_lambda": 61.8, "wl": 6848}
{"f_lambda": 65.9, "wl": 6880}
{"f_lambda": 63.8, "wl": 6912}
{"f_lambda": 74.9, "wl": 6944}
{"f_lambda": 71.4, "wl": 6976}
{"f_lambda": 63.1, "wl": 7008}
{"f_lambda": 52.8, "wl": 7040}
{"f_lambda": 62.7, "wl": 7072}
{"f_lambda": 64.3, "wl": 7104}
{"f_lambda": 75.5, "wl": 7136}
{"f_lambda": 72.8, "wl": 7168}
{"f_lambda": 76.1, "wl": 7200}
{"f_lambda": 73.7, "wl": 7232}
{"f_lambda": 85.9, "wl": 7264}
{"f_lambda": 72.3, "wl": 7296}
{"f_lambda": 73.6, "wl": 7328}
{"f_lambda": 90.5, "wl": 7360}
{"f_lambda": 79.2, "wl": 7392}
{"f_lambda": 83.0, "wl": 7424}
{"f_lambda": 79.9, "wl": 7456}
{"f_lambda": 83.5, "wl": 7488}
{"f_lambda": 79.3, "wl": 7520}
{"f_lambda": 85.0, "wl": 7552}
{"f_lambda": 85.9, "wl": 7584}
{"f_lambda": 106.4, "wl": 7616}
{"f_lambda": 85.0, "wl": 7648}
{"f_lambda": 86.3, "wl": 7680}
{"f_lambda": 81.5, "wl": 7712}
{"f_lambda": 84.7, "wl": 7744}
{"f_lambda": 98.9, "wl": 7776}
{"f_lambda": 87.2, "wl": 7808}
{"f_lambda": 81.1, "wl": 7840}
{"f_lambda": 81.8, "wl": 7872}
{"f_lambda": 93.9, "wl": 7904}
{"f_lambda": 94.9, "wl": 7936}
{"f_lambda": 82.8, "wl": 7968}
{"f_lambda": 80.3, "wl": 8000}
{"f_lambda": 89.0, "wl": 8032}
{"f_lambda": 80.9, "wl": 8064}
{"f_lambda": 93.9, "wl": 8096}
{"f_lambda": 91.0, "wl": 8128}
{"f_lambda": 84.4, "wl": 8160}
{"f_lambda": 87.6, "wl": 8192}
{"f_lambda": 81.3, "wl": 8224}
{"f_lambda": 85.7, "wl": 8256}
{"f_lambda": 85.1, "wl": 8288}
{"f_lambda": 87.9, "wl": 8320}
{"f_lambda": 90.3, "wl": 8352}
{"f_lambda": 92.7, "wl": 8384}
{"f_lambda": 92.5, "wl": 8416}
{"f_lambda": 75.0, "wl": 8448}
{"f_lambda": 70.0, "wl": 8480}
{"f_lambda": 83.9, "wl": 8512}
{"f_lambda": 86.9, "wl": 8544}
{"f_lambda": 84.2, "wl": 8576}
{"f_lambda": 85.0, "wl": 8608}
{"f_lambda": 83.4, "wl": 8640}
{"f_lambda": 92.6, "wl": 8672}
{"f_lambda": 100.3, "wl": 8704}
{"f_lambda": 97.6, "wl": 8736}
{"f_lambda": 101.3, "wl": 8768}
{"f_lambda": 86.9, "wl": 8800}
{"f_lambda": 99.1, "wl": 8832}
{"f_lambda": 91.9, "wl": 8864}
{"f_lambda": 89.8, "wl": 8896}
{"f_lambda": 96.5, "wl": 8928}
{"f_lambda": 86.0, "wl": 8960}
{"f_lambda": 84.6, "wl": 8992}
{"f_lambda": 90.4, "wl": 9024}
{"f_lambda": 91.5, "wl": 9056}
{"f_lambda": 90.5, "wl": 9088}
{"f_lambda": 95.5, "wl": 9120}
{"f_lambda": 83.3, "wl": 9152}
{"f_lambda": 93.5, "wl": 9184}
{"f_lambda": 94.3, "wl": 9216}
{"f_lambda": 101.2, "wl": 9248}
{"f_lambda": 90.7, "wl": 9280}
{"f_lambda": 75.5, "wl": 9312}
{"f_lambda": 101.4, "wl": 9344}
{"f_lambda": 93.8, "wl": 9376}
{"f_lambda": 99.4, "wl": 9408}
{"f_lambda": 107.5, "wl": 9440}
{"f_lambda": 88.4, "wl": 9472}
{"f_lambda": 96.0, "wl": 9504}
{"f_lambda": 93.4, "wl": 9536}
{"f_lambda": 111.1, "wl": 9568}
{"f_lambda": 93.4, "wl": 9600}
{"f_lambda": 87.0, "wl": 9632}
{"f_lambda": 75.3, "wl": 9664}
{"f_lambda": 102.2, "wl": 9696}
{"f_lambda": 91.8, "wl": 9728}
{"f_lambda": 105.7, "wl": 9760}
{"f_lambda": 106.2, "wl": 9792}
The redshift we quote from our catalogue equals 0.637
